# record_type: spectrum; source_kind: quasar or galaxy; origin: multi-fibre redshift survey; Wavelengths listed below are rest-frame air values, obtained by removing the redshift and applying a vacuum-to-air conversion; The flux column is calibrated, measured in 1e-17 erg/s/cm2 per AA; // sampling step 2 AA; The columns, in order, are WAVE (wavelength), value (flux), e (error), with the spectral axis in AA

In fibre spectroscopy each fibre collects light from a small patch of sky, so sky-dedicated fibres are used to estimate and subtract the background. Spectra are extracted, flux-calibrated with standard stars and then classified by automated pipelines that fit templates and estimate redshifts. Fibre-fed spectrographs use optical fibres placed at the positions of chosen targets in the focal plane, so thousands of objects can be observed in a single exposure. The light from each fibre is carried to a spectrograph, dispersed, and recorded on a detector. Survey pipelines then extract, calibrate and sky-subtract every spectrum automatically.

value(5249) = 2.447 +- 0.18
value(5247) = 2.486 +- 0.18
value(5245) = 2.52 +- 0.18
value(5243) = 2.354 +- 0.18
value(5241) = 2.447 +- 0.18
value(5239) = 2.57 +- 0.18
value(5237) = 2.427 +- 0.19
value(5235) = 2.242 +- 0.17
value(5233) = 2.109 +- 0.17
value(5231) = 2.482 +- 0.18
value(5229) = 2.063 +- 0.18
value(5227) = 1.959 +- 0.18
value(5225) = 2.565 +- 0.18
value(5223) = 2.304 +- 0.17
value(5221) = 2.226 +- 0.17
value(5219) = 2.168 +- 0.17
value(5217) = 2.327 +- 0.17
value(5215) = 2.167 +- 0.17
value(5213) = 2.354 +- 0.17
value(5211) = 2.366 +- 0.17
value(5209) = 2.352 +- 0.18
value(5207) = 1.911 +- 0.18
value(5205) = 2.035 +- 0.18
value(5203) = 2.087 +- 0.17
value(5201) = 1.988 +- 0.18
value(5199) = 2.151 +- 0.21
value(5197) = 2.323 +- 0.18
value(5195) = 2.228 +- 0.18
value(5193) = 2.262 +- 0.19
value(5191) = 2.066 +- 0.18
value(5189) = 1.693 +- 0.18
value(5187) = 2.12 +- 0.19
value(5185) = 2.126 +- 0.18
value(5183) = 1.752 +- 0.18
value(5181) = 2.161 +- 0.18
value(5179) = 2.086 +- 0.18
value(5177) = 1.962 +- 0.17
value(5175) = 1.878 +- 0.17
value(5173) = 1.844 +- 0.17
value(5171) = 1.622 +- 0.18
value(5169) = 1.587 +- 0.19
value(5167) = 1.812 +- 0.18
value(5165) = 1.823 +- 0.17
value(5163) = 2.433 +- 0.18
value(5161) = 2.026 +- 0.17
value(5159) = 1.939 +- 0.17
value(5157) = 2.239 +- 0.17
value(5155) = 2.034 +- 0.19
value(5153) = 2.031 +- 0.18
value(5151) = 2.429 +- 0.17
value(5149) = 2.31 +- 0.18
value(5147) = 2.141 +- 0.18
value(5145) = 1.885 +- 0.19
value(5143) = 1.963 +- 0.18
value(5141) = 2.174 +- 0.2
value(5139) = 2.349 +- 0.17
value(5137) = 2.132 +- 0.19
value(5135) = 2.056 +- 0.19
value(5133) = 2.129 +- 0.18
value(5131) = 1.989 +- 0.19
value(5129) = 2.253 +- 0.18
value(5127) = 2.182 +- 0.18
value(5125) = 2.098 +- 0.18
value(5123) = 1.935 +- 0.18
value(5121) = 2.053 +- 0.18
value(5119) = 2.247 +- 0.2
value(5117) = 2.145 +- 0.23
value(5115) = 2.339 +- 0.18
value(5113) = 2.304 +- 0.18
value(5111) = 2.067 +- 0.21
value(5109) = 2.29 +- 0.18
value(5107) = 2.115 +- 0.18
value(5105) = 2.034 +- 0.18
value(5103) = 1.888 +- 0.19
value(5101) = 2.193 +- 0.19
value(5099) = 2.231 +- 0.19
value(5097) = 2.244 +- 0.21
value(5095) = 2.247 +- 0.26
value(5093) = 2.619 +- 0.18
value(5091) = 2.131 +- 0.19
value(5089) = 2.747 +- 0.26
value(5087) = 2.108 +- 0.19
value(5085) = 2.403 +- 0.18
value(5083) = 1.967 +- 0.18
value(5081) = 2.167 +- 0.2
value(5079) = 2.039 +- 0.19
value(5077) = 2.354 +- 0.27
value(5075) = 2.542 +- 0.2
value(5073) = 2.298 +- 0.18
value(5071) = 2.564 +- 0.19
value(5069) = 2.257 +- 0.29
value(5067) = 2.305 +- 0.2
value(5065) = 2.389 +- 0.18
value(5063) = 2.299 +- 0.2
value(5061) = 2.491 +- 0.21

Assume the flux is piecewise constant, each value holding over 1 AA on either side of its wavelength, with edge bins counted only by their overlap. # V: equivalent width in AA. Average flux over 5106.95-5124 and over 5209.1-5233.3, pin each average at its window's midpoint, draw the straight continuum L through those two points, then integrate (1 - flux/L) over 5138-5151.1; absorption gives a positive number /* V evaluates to 0.2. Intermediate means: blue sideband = 2.17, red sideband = 2.27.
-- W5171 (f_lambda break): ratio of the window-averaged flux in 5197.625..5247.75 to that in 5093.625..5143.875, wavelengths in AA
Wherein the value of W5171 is 1.05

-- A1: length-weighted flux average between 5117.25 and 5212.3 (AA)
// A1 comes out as 2.07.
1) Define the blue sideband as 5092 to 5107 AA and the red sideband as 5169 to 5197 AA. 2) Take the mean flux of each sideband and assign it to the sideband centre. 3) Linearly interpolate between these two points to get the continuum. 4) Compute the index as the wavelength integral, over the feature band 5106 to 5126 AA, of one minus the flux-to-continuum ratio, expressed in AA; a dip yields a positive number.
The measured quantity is -0.01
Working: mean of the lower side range 2.2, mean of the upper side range 1.98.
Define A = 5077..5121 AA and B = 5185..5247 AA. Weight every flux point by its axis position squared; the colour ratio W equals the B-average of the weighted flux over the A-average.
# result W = 1.05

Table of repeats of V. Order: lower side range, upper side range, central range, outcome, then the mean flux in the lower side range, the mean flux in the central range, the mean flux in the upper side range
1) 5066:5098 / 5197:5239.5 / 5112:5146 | 2.3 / 2.31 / 2.13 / 2.23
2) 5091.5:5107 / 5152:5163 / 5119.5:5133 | 0.3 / 2.2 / 2.09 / 2.09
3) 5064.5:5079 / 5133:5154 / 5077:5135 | 1.9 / 2.36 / 2.19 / 2.15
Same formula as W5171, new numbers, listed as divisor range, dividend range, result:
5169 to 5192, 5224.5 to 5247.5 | 1.22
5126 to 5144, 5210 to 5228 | 1.06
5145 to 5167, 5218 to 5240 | 1.08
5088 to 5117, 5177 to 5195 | 0.91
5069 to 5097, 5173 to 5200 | 0.89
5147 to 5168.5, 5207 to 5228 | 1.08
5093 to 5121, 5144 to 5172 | 0.92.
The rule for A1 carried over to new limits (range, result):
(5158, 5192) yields 1.94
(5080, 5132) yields 2.19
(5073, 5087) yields 2.24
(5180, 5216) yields 2.12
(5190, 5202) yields 2.17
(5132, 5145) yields 2.11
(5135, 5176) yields 2.03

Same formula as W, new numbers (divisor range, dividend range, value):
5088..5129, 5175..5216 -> 0.99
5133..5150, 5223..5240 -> 1.12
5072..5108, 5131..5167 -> 0.96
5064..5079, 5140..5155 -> 0.93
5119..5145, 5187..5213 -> 1.04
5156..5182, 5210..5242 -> 1.20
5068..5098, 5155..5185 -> 0.87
